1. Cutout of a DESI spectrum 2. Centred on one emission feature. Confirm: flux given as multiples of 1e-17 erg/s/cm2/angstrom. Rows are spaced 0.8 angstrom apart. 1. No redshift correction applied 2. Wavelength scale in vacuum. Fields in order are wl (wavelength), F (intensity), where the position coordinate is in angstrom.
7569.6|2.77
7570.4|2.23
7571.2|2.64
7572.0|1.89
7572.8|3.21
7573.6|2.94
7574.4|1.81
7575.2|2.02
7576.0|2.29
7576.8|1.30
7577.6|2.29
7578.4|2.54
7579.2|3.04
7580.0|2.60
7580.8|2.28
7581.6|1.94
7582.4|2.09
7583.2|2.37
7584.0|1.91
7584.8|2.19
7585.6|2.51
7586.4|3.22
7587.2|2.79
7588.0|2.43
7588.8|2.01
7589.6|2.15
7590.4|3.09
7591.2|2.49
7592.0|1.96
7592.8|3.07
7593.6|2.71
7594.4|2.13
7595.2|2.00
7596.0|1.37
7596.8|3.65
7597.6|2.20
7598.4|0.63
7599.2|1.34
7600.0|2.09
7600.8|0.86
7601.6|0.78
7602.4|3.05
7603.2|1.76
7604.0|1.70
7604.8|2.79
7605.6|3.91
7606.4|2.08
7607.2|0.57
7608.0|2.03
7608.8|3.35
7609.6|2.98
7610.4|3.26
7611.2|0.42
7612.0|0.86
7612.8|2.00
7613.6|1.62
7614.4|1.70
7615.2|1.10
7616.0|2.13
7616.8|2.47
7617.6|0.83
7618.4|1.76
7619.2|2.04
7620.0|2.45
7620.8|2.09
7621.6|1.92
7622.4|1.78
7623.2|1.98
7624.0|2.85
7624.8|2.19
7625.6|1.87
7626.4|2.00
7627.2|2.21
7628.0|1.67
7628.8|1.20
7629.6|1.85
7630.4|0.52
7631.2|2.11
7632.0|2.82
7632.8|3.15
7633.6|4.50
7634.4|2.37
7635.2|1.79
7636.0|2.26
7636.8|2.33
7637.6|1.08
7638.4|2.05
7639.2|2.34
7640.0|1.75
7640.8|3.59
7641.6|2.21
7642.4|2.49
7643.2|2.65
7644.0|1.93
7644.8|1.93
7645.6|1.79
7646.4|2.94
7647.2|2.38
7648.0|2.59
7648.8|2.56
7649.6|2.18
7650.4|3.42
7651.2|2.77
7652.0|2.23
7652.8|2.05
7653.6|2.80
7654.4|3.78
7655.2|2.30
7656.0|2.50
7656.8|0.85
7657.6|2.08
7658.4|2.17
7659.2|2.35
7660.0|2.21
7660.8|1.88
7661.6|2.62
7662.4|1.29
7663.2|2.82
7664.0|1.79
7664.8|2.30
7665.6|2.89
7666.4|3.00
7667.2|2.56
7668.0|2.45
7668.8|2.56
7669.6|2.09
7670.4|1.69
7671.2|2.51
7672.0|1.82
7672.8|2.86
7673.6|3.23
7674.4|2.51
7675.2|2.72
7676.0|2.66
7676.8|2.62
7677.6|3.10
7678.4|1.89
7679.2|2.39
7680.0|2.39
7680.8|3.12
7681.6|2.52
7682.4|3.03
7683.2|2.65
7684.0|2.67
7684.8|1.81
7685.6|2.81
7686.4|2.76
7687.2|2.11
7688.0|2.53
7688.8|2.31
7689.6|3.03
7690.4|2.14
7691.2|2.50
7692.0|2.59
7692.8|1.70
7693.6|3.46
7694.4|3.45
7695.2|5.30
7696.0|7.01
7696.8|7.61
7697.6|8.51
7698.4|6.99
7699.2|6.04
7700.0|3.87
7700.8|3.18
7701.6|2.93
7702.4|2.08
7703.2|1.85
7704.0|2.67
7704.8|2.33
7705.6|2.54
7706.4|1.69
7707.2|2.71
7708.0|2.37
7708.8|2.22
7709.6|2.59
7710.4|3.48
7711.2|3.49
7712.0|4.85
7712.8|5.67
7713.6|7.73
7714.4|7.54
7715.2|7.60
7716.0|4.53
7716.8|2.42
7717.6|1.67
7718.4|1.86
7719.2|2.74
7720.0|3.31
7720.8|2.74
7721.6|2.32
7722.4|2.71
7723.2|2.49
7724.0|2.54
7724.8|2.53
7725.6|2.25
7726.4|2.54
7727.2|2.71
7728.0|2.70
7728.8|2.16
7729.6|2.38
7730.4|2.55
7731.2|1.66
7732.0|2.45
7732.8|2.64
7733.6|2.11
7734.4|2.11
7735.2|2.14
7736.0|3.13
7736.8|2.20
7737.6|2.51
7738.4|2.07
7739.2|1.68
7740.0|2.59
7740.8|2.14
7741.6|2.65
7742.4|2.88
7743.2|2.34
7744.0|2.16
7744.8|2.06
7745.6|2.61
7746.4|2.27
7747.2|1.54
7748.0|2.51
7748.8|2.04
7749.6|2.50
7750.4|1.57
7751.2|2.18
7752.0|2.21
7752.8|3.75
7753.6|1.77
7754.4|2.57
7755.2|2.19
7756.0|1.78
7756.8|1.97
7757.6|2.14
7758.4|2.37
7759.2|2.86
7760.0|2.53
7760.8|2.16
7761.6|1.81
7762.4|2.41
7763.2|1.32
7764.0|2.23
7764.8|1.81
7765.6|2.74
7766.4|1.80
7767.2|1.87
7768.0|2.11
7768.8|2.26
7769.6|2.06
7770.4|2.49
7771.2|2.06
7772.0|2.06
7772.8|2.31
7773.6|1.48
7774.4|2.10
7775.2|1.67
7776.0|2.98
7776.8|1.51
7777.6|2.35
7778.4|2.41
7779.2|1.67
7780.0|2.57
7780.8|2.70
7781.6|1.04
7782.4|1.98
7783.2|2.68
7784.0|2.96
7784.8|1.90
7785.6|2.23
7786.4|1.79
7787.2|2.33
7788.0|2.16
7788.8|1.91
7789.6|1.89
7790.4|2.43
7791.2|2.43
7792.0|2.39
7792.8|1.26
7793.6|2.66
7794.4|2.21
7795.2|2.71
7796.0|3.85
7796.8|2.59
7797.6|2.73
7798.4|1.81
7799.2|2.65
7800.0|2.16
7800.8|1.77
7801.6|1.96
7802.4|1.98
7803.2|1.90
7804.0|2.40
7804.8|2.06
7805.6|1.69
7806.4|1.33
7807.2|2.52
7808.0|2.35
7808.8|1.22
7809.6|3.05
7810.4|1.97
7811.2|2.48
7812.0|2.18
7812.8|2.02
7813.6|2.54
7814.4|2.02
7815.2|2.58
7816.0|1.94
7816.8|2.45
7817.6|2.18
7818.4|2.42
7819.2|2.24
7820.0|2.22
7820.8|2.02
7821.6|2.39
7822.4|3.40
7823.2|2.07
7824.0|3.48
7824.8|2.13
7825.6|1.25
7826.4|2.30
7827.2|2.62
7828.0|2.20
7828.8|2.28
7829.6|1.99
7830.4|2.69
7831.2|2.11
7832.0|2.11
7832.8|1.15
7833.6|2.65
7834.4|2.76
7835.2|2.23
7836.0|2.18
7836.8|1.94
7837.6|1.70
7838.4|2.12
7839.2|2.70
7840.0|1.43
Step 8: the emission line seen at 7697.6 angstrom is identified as [S II]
